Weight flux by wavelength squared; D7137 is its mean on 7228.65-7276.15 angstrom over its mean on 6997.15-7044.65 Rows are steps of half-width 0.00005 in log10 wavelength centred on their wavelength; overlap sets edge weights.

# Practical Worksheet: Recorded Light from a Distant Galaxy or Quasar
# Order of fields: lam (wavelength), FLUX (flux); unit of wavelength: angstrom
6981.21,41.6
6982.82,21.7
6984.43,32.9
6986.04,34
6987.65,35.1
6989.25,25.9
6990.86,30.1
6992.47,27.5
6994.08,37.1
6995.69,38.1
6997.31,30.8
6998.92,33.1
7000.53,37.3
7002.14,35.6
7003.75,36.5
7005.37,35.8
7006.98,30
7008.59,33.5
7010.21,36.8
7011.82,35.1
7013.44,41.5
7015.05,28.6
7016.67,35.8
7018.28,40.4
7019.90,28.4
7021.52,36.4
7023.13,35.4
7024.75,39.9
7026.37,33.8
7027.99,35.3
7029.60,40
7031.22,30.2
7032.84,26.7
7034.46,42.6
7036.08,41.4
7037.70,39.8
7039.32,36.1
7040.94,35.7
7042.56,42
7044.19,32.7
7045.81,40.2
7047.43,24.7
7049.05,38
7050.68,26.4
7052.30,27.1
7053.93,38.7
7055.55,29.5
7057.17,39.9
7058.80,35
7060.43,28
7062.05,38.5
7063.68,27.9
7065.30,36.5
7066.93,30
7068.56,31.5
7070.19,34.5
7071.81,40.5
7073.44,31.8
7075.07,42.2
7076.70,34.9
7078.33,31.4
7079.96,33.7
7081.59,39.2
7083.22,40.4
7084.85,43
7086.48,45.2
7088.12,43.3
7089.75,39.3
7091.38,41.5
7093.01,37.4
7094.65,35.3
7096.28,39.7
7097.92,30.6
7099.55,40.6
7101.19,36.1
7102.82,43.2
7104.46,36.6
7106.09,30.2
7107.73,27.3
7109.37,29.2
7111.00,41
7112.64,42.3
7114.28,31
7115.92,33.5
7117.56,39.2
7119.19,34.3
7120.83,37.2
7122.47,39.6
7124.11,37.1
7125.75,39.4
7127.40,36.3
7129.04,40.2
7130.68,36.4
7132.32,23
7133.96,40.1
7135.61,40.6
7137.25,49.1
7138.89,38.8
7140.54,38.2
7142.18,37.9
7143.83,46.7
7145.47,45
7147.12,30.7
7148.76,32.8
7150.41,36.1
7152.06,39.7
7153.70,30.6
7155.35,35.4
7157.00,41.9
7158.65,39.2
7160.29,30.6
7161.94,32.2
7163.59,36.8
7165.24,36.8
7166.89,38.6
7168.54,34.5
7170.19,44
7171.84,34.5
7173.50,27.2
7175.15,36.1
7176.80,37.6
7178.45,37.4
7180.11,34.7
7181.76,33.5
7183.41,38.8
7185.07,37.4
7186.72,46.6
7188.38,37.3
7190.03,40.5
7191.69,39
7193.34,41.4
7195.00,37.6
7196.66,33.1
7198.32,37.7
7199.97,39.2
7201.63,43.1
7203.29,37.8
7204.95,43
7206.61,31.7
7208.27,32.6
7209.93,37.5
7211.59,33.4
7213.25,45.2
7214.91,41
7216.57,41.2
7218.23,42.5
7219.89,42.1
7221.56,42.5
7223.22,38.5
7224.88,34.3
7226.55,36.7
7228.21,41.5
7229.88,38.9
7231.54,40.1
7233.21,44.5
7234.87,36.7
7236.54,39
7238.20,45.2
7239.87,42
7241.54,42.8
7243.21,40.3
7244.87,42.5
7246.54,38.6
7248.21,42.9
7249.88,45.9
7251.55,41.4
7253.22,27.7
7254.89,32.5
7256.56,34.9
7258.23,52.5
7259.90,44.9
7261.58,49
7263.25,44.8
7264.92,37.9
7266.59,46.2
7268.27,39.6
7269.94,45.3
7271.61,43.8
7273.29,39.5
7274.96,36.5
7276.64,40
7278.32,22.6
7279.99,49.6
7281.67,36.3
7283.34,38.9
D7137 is 1.2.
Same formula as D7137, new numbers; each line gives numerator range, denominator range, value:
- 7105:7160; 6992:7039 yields 1.08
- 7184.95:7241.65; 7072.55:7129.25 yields 1.10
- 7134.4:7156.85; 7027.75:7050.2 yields 1.11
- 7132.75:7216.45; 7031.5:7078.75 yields 1.13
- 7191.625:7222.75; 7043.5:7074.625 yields 1.22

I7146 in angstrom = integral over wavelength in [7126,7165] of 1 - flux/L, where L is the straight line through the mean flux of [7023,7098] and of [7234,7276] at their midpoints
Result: 1.0 angstrom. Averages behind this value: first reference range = 36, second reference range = 41.3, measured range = 37.3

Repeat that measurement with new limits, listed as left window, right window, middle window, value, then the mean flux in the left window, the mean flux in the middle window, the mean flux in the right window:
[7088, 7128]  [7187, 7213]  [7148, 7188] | 1.25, 36.7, 36.4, 38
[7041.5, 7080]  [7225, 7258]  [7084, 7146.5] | -3.97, 34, 38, 39.8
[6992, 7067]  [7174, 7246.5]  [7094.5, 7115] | 0.51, 34.8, 35.7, 39.1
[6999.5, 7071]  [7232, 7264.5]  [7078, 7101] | -1.42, 34.8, 38.7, 41.4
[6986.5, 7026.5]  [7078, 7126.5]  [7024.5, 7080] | 1.57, 34.3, 34.7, 37.3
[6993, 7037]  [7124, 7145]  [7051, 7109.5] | 2.33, 35.4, 35.8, 38.9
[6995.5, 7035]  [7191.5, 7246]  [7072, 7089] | -0.99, 35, 38.6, 39.5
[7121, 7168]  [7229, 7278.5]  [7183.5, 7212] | 0.62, 37.5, 38.2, 40.9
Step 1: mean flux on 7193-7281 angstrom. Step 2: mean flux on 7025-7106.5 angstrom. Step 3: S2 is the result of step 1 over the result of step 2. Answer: 1.1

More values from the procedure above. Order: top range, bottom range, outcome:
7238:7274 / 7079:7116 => 1.12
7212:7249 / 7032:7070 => 1.19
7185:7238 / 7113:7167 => 1.06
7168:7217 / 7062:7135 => 1.04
